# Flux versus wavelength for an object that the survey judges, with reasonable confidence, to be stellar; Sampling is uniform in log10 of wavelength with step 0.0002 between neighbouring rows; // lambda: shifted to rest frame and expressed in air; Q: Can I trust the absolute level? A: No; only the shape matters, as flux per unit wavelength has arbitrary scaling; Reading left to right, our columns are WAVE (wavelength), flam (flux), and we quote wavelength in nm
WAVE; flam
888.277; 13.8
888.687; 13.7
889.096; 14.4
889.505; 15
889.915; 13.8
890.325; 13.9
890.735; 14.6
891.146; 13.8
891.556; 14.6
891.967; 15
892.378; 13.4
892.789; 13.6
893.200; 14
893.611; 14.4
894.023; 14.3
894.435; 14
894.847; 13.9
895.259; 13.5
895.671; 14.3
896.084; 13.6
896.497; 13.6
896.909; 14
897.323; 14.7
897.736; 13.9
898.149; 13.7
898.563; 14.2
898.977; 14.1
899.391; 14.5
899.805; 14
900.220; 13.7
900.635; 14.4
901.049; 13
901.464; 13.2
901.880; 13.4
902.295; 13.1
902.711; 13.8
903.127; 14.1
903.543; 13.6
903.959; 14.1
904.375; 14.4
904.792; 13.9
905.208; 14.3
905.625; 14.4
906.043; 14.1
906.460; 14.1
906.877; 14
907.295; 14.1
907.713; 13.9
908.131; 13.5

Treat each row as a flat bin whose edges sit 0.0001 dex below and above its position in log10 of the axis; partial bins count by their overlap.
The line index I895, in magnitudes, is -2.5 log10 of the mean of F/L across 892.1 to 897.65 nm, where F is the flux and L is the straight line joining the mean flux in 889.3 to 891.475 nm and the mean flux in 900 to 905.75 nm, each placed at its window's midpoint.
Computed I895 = 0.010 mag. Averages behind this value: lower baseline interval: 14.2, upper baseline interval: 13.8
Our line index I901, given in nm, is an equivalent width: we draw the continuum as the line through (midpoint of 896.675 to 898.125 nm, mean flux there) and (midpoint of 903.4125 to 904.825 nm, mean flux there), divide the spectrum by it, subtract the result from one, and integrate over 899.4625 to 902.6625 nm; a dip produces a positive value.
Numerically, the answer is 0.11 nm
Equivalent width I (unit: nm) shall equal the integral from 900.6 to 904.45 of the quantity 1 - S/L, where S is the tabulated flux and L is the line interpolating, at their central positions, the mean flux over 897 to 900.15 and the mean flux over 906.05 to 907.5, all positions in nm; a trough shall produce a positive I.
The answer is 0.12 nm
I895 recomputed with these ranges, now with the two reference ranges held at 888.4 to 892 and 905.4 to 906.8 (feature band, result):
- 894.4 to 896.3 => 0.03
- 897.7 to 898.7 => 0.02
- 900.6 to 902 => 0.06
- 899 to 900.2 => 0.01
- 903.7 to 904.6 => 0.00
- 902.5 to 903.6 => 0.03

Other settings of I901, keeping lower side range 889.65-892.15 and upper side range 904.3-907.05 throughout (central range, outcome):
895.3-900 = 0.07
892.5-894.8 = 0.04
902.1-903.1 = 0.04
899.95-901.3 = 0.05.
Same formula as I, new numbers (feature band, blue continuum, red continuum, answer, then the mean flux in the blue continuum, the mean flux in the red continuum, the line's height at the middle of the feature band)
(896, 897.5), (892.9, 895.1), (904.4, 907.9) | 0.011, 14.1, 14.1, 14.1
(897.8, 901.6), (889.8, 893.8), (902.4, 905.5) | 0.045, 14.1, 14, 14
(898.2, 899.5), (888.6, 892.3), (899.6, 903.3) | -0.037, 14.3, 13.6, 13.8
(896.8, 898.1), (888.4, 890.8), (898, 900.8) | -0.004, 14.2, 14.1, 14.1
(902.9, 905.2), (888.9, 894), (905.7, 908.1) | 0.002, 14.2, 14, 14.1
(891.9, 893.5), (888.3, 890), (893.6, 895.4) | 0.015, 14.2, 14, 14.1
